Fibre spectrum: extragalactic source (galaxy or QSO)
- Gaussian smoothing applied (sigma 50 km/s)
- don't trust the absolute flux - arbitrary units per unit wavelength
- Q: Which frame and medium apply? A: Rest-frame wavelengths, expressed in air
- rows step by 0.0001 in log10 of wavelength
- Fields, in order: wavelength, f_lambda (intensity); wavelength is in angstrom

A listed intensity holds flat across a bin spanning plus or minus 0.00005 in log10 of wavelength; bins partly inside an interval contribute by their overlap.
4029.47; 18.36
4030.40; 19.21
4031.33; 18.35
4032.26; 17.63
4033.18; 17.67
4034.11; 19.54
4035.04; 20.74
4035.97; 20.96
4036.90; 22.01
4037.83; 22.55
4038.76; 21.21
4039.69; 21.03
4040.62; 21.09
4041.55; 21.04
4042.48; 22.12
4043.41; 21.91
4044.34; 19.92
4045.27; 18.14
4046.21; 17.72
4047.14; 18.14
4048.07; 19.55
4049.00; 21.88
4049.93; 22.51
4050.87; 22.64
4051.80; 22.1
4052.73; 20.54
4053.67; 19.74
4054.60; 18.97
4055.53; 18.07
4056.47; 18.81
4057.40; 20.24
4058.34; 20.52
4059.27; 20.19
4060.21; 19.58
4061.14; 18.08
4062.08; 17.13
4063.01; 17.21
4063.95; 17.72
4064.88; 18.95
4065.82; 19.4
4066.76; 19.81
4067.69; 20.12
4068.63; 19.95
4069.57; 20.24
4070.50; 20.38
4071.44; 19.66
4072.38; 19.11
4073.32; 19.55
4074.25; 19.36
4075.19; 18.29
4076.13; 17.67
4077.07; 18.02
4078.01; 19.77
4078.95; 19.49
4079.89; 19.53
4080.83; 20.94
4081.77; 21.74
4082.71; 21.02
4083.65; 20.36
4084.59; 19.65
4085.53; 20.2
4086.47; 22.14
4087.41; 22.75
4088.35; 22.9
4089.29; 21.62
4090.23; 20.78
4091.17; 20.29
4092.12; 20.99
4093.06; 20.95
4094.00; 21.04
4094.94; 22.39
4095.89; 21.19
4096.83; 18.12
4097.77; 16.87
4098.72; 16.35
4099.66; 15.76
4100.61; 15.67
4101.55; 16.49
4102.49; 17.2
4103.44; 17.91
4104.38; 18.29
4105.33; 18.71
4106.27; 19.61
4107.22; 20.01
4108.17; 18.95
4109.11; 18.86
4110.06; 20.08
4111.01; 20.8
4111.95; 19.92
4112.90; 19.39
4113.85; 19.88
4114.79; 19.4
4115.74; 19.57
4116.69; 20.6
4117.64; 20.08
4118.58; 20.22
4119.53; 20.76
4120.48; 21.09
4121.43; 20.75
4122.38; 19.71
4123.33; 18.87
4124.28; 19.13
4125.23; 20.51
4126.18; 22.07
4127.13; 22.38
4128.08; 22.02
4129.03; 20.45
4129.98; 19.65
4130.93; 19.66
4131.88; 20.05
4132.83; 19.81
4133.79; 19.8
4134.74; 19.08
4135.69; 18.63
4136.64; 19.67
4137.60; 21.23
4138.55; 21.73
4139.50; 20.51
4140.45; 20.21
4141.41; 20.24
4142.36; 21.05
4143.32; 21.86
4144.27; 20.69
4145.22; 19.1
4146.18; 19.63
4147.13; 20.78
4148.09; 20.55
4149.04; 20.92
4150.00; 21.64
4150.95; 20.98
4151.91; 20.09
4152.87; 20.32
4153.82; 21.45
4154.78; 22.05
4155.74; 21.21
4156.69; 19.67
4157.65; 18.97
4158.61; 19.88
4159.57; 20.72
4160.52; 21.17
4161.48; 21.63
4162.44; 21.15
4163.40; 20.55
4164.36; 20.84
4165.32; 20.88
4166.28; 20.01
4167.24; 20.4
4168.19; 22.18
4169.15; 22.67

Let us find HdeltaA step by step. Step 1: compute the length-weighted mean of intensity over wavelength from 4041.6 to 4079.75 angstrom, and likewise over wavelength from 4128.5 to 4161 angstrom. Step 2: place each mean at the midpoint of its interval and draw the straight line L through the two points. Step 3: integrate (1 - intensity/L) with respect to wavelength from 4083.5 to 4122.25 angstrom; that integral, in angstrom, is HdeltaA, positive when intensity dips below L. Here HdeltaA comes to 0.54 angstrom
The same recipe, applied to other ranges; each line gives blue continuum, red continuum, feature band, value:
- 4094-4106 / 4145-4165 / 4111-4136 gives -1.3 angstrom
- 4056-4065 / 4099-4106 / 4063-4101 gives -3.7 angstrom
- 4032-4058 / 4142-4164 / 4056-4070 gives 0.8 angstrom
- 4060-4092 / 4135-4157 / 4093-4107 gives 1.2 angstrom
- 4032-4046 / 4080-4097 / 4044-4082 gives 2.3 angstrom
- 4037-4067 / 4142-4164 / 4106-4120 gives 0.4 angstrom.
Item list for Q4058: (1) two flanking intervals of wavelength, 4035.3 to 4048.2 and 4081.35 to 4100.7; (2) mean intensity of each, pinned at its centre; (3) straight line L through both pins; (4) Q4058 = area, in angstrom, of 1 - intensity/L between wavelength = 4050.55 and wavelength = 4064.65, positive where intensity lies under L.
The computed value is 0.7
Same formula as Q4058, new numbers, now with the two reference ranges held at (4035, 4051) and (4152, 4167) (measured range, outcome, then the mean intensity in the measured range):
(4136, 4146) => 0.1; 20.6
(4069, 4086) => 0.9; 19.7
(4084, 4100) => 0.4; 20.3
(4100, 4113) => 1.3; 18.7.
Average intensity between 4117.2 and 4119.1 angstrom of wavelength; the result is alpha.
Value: 20.2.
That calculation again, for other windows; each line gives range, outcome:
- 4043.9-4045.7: 19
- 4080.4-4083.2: 21.2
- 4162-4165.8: 20.8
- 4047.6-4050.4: 21.3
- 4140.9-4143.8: 21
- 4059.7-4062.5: 18.3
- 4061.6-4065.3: 17.7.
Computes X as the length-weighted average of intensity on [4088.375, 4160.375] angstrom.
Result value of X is 20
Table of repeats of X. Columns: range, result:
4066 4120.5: 19.7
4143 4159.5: 20.6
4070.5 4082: 19.4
